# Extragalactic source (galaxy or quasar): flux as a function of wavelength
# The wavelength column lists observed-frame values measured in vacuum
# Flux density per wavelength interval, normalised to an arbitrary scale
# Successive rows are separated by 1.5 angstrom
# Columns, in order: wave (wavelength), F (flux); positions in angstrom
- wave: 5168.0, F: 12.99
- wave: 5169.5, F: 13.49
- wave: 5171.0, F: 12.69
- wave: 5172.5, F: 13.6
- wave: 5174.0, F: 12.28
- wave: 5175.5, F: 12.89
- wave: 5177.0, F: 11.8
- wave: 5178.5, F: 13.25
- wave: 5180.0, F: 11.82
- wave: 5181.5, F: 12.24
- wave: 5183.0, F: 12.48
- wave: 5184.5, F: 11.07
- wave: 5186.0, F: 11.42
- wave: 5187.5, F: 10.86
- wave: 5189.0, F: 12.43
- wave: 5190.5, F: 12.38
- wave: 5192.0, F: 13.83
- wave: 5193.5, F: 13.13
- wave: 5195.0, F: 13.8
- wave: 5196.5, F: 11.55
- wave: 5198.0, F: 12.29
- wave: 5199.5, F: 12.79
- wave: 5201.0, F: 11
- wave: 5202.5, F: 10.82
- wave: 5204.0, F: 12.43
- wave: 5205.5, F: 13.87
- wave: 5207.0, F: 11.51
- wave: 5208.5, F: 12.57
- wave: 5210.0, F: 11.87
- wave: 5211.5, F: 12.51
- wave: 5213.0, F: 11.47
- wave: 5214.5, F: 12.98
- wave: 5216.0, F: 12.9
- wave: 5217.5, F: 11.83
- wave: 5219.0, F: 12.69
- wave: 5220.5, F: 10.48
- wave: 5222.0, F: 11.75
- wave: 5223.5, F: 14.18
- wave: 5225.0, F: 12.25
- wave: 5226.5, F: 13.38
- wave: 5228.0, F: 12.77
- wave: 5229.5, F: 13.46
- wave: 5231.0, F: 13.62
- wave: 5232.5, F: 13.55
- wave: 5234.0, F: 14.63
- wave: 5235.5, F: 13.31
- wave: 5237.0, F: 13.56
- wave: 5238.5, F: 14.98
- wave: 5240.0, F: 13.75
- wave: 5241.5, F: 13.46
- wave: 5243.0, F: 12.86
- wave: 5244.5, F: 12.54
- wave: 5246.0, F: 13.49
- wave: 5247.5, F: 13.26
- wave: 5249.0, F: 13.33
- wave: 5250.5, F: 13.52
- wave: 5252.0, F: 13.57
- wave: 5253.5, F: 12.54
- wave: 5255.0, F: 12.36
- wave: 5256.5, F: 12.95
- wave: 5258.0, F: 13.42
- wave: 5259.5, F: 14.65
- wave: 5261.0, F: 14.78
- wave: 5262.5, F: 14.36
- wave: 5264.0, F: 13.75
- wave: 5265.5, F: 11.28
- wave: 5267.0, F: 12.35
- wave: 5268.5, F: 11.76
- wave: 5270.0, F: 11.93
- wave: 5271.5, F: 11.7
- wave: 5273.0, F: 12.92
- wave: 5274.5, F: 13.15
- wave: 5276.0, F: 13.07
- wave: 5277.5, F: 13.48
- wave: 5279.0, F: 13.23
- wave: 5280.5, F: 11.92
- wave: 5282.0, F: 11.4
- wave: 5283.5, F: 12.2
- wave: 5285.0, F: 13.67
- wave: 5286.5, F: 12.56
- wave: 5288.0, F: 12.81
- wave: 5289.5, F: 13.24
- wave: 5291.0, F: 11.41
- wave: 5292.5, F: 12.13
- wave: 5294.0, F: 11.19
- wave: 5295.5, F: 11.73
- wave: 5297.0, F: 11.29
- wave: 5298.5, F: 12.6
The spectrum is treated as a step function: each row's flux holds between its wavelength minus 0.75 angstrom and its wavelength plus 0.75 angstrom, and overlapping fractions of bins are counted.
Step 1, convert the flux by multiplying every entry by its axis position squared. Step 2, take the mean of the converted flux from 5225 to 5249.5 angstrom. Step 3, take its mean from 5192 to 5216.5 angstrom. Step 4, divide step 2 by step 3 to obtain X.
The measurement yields 1.1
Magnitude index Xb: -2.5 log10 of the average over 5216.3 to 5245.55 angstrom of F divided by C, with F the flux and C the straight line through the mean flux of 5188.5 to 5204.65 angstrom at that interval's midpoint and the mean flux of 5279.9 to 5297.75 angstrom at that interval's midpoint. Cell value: -0.069 mag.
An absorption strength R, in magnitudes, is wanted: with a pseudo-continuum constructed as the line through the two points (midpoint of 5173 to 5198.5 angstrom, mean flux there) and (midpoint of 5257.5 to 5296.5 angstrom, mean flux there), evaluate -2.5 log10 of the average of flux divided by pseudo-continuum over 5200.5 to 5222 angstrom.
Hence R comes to 0.03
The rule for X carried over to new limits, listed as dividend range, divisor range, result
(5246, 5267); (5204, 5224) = 1.10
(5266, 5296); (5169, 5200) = 1.03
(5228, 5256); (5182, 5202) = 1.12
